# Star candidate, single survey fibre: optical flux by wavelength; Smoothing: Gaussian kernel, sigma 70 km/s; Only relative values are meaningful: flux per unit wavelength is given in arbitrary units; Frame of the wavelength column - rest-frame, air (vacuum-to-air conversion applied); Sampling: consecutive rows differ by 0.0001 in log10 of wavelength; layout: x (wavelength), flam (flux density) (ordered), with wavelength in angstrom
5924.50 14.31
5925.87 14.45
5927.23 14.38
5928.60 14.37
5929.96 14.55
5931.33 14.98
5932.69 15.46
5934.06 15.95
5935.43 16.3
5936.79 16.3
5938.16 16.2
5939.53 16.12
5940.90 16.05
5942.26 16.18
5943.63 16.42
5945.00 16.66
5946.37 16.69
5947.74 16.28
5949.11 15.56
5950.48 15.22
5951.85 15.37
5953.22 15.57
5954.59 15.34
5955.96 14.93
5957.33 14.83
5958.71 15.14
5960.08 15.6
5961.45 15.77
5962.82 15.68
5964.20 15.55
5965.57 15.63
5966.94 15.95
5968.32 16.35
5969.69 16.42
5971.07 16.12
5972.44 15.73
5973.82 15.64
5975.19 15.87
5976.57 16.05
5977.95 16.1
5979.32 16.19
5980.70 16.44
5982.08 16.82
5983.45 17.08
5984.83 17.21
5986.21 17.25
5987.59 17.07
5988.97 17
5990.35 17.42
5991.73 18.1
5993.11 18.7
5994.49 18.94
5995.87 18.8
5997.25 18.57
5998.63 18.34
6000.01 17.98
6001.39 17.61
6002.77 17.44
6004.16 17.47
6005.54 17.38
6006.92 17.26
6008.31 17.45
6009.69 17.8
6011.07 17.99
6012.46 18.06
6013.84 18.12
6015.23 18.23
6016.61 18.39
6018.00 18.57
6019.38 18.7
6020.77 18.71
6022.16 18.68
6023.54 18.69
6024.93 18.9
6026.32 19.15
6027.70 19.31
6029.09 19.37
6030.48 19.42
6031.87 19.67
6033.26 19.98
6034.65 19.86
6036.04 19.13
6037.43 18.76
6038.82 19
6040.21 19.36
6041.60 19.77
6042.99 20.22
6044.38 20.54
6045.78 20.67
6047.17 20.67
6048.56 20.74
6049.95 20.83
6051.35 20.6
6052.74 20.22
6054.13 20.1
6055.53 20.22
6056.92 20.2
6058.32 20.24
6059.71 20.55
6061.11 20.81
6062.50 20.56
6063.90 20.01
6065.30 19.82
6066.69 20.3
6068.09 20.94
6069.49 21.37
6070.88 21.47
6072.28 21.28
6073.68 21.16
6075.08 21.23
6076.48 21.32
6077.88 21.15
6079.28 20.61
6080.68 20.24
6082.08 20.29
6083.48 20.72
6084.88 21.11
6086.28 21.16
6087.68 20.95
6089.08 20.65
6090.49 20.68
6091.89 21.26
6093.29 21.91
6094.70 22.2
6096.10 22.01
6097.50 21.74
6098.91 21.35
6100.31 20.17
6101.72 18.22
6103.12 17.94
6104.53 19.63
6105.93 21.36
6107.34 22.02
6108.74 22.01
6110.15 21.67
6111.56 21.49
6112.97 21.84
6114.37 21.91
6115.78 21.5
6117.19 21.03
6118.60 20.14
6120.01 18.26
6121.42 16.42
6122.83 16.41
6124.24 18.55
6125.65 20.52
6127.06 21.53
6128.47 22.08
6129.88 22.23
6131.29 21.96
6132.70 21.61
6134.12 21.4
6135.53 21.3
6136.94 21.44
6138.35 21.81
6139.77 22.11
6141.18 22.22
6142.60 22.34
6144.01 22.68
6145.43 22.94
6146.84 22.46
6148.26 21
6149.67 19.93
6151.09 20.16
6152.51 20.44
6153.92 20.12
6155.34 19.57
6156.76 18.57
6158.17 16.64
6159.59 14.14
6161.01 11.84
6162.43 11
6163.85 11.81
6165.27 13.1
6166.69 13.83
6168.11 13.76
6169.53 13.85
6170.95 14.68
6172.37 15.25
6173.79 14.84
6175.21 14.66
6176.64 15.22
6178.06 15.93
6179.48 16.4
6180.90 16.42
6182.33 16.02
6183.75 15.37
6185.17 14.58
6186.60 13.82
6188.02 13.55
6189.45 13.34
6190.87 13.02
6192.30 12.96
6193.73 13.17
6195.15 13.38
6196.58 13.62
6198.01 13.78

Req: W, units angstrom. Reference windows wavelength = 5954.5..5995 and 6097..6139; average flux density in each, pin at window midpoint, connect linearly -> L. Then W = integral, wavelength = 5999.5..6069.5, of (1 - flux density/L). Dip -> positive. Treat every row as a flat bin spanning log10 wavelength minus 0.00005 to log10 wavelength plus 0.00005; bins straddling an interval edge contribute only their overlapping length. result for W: -4.4 angstrom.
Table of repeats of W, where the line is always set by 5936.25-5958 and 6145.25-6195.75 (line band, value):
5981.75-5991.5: -0.8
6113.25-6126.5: -3.2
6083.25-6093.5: -3.4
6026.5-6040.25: -3.1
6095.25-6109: -4.3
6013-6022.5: -1.6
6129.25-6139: -3.7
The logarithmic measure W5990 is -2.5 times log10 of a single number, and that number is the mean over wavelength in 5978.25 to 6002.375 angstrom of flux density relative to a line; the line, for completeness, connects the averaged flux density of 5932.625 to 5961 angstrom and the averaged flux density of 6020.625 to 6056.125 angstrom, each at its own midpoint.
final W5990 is 0.005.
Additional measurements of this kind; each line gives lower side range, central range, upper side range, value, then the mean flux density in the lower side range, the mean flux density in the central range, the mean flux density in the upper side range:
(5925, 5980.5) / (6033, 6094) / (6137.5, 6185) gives -0.23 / 15.7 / 20.5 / 17.3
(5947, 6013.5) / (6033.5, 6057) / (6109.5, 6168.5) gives -0.13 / 16.7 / 20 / 19.4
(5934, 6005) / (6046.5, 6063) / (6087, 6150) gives -0.08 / 16.5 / 20.5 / 21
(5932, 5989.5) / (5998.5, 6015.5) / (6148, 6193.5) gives -0.12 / 16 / 17.7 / 15.4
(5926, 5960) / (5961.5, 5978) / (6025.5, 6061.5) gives 0.06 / 15.6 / 15.9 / 20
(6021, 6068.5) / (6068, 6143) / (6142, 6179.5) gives -0.14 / 19.9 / 20.9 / 16.9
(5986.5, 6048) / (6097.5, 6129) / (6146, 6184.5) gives -0.19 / 18.7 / 20.3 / 16.2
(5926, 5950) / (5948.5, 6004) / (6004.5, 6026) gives 0.03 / 15.8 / 16.5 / 18.2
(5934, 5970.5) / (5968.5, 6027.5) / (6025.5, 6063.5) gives 0.02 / 15.9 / 17.6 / 20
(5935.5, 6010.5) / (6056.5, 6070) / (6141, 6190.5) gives -0.23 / 16.6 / 20.5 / 16.6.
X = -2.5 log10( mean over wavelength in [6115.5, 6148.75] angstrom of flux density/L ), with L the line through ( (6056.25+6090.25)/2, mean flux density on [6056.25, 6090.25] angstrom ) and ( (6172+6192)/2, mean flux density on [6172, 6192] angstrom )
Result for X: -0.20 mag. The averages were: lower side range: 20.8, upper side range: 14.8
